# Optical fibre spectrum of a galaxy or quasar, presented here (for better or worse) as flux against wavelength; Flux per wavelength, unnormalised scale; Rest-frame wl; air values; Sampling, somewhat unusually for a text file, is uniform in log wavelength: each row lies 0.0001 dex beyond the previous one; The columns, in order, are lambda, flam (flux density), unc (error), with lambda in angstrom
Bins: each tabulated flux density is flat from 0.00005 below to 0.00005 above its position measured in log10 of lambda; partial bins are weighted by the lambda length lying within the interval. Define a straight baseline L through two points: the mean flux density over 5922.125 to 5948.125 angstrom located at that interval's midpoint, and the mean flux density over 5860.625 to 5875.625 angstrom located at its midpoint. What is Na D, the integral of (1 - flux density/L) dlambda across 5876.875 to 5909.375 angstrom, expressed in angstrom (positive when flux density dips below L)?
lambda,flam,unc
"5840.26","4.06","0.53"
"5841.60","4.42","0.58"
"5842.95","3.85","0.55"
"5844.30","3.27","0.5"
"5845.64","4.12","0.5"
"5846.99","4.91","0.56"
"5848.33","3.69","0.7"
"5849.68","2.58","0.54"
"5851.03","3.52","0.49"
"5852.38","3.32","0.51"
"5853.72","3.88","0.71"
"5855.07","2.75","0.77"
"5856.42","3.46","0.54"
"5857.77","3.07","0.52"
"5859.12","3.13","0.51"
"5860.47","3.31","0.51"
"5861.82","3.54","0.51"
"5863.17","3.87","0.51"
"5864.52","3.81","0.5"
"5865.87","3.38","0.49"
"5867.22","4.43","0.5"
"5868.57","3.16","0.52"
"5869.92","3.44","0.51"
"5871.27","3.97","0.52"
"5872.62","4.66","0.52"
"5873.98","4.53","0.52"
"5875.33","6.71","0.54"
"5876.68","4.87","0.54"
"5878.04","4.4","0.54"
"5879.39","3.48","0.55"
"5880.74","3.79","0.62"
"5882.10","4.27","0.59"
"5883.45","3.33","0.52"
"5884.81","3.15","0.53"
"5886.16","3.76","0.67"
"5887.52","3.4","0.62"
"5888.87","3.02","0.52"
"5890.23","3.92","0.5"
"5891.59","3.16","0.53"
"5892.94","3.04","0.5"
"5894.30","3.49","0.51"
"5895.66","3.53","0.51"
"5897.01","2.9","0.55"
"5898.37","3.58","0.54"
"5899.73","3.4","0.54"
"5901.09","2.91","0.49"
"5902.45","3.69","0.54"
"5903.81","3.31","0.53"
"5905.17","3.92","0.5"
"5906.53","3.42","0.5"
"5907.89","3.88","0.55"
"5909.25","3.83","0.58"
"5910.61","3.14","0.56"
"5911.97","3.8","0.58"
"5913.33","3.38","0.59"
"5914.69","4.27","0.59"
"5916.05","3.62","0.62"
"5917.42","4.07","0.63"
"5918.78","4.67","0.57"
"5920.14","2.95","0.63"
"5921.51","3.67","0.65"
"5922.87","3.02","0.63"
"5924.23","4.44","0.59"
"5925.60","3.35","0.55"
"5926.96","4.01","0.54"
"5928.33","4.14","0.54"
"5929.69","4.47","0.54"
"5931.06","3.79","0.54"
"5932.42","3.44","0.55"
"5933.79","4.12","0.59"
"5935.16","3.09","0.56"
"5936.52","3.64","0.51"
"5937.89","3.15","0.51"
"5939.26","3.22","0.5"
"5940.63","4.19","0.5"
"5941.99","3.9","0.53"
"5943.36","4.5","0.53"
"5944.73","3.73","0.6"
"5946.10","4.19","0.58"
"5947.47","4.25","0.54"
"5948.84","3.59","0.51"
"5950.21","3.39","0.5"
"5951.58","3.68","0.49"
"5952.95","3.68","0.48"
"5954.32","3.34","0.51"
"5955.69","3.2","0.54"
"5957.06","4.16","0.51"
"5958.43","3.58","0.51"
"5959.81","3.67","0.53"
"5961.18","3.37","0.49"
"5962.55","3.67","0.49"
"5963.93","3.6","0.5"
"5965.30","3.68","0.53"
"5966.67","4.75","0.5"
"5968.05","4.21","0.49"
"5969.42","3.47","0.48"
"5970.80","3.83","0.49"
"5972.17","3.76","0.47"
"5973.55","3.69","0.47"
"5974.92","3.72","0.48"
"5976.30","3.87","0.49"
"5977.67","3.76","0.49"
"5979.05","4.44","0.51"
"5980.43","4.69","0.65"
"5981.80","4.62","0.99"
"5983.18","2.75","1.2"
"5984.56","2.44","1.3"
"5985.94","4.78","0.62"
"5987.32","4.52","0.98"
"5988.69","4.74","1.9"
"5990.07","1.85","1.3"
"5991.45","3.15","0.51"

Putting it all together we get 3.5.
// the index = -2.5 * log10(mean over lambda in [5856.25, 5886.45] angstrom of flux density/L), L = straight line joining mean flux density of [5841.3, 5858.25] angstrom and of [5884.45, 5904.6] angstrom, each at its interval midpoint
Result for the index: -0.13 mag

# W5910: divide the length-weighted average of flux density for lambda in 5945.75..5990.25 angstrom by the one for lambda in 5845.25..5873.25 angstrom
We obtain 1.05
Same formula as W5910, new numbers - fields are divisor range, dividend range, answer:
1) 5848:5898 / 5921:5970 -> 1.03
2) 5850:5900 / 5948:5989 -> 1.04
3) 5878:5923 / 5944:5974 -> 1.05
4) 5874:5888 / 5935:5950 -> 0.91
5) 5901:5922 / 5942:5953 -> 1.06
